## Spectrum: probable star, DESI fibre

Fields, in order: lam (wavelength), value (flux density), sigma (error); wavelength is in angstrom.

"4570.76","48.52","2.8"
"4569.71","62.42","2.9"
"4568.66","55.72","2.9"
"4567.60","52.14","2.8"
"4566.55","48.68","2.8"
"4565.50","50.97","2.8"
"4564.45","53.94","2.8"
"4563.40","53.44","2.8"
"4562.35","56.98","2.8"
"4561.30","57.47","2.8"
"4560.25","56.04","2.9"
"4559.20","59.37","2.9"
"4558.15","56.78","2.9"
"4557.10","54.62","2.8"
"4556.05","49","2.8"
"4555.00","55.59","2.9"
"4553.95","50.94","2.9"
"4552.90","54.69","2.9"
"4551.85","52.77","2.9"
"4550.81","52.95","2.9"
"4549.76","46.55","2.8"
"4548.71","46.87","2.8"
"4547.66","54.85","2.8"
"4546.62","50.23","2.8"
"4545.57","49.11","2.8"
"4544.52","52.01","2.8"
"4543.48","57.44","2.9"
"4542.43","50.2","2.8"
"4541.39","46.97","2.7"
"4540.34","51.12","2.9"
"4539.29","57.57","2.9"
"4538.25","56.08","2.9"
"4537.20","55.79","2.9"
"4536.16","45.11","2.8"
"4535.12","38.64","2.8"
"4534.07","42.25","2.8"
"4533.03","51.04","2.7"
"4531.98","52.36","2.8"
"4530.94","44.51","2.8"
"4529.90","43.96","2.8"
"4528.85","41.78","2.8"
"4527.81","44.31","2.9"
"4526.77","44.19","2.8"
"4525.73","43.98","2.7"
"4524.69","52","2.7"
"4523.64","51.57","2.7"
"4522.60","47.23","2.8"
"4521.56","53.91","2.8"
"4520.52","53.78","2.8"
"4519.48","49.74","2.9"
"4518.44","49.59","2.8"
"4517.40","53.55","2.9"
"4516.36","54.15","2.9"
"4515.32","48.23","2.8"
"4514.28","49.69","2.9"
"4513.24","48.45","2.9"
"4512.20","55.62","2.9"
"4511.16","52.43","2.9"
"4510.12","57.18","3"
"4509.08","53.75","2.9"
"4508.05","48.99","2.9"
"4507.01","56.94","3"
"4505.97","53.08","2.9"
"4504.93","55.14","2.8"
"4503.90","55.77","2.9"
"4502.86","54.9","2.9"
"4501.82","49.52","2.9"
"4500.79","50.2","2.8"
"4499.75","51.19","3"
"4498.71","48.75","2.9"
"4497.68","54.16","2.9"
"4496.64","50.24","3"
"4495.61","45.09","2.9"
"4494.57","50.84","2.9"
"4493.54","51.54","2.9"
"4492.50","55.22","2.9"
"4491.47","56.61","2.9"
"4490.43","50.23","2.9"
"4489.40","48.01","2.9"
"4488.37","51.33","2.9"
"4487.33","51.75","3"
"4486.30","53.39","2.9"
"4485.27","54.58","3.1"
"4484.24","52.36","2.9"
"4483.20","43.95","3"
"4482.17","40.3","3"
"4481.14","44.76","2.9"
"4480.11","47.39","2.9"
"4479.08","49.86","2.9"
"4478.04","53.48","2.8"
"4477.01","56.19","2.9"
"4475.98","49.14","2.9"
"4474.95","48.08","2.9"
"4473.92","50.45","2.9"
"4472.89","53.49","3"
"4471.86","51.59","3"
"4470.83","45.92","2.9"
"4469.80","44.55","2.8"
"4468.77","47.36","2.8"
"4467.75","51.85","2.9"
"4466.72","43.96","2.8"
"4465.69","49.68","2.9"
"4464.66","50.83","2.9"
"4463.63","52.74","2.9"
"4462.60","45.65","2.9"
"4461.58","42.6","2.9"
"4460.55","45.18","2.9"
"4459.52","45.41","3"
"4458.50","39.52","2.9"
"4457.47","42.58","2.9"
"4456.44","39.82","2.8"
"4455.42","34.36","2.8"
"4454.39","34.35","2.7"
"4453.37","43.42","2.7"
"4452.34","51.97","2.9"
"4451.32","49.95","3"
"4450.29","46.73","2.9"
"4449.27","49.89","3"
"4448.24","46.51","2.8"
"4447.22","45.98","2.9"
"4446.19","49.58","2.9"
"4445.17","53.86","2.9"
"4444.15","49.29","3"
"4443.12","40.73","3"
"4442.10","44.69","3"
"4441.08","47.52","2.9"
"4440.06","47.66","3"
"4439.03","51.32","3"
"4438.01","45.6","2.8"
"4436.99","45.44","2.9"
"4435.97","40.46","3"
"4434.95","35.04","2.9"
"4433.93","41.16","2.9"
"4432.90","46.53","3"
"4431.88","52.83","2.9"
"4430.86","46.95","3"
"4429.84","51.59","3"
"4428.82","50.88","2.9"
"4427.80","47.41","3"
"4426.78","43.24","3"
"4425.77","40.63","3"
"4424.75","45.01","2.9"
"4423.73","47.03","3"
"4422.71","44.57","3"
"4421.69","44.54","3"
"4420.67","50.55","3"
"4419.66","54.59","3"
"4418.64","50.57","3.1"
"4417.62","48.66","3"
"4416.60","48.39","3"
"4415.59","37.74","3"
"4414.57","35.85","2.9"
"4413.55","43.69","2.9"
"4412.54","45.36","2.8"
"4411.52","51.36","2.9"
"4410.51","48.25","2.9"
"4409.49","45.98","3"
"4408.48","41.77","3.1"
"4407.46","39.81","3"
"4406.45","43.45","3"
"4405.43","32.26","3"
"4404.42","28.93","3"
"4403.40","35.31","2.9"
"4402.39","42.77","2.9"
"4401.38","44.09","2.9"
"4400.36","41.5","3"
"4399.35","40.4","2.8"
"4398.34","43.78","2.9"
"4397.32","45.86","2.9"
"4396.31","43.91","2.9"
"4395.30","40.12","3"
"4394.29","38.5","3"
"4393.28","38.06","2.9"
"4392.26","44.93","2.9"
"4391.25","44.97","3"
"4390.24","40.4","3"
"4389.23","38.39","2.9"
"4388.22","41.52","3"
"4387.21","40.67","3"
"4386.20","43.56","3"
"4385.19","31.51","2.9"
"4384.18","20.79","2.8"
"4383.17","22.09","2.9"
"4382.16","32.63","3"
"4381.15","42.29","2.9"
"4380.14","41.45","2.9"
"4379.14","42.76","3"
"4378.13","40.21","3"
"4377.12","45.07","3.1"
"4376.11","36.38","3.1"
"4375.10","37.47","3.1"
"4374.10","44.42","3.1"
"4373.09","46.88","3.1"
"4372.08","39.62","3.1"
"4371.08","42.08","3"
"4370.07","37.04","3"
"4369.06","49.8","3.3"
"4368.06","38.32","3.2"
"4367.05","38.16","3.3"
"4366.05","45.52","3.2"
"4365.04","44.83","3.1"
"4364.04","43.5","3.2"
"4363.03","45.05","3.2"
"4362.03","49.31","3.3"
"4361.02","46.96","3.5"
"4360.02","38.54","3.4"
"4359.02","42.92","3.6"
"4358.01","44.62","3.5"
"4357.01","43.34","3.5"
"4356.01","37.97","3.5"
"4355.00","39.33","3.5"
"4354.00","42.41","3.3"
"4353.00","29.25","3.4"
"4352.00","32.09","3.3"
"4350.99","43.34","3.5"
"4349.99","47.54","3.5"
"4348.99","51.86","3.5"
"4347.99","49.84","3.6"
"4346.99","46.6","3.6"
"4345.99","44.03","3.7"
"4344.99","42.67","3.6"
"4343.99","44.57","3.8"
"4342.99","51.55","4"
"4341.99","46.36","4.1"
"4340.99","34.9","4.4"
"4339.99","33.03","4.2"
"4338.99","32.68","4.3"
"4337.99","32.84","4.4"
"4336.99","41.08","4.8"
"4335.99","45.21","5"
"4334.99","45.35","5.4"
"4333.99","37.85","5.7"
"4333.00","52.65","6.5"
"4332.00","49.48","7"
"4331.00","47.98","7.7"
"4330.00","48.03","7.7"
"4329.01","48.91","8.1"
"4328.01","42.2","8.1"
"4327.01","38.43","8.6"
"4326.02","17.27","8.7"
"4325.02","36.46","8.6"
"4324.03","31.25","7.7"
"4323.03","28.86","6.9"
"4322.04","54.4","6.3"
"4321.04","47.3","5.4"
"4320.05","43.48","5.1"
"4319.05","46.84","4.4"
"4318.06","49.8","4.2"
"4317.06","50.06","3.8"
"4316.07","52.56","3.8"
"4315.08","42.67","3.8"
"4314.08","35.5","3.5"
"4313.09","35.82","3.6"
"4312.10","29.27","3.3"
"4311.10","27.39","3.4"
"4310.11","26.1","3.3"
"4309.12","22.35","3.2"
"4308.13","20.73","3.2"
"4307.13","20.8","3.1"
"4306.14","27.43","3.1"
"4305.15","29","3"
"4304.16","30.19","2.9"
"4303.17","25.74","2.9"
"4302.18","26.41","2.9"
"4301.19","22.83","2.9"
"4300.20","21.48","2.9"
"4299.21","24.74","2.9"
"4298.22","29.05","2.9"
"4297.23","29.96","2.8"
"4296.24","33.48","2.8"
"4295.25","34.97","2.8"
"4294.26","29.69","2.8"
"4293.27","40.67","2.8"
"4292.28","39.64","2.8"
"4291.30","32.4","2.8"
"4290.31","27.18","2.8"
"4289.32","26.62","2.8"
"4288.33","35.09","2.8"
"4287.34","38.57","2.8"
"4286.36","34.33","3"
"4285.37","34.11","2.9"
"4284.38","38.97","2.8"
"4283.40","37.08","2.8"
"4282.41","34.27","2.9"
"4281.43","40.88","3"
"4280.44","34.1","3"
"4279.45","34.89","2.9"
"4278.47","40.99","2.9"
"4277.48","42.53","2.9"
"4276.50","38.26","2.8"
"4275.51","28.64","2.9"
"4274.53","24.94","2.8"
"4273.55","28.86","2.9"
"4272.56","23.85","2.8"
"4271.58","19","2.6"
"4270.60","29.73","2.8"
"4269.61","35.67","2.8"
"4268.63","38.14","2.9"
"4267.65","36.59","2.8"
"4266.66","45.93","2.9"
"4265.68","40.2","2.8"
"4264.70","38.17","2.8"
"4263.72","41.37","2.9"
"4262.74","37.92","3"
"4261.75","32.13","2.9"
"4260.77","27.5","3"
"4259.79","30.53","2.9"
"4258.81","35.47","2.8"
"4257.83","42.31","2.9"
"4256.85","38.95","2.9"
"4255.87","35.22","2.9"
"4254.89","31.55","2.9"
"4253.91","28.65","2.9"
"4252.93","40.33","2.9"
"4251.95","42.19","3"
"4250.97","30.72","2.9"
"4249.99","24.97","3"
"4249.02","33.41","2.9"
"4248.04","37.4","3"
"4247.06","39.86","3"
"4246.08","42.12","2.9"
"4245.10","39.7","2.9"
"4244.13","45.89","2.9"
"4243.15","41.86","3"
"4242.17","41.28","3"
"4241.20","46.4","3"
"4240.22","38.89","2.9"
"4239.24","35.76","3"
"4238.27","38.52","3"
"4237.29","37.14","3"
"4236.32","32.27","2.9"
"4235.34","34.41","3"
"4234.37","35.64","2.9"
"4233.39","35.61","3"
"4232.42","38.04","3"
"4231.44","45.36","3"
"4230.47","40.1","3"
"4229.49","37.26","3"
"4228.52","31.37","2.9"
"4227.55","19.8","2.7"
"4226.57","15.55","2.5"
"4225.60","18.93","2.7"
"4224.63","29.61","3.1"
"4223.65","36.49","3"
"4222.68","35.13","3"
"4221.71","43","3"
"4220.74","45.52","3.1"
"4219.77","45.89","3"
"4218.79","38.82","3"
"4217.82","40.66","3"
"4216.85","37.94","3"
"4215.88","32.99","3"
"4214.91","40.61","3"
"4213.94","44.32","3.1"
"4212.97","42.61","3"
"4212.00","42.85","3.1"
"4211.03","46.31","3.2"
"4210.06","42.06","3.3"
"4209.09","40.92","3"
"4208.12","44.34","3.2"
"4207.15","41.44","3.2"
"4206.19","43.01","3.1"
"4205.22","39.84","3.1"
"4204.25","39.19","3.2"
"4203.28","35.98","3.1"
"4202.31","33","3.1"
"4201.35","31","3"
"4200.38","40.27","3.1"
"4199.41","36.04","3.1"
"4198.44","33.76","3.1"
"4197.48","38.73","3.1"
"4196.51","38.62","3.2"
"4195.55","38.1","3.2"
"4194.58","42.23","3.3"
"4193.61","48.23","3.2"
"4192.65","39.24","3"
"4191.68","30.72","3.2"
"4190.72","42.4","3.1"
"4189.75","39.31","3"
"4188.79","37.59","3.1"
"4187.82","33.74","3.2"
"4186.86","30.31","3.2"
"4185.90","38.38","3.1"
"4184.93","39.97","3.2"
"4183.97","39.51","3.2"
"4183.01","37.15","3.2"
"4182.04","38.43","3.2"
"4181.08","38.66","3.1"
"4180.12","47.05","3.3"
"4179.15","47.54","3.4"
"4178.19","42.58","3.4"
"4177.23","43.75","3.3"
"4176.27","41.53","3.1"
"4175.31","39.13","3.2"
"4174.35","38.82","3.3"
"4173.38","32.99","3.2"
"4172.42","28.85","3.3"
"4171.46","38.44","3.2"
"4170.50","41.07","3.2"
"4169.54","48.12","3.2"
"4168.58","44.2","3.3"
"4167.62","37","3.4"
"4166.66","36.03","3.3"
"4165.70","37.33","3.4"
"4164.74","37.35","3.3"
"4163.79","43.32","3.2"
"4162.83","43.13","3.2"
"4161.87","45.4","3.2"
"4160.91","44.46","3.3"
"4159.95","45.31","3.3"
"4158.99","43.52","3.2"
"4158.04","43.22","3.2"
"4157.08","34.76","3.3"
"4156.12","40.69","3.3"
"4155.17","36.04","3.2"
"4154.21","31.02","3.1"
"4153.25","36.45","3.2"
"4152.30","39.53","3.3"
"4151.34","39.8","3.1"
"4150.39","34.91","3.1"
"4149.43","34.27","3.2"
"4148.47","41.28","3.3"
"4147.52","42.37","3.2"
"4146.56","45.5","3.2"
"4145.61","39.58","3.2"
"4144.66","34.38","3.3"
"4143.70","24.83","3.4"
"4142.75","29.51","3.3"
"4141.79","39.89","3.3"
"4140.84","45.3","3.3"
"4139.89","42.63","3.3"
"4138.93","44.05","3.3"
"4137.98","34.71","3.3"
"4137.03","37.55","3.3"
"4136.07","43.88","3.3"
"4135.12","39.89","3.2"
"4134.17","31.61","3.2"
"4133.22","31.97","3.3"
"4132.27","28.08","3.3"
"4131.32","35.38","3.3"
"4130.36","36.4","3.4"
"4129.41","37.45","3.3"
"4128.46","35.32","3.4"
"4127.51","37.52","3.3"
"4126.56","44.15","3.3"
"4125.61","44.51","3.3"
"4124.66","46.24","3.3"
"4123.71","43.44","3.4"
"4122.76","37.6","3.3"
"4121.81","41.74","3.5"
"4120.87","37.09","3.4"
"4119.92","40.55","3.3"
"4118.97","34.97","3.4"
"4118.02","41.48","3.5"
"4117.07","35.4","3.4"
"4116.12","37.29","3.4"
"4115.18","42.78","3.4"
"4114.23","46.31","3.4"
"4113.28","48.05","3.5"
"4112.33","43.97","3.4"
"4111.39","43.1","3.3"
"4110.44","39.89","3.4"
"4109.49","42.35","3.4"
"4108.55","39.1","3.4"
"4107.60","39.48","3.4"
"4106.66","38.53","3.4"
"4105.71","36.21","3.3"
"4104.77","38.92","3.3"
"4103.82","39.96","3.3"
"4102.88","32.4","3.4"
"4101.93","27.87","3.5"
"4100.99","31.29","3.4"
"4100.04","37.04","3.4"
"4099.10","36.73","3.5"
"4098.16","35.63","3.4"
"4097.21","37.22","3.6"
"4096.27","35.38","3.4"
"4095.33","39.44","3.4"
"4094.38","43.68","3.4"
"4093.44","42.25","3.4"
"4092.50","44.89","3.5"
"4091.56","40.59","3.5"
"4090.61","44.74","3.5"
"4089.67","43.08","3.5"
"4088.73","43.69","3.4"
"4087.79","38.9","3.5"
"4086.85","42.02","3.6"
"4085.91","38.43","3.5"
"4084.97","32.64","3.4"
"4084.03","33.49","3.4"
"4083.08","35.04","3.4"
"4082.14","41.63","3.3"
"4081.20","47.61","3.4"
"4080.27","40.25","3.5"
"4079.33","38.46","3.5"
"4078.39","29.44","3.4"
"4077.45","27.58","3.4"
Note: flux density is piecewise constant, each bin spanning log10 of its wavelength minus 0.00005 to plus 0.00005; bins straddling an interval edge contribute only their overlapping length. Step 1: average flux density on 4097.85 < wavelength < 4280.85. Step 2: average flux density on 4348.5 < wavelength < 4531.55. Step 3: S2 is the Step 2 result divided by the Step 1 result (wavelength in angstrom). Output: 1.21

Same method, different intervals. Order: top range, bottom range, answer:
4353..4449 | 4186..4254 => 1.14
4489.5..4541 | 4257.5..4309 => 1.56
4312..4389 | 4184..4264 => 1.11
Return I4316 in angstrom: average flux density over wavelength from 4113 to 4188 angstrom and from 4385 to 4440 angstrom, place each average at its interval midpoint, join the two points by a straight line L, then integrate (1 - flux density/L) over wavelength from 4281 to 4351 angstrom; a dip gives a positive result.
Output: 8.0 angstrom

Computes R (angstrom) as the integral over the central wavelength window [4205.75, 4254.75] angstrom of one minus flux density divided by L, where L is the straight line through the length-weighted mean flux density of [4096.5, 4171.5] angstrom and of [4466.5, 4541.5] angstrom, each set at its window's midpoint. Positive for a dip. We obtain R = 4.94 angstrom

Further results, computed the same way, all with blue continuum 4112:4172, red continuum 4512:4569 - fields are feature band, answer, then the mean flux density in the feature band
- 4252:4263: 2.0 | 34.8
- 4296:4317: 6.9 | 29.6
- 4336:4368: 2.3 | 42.1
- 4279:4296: 3.4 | 34.9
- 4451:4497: 1.0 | 48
